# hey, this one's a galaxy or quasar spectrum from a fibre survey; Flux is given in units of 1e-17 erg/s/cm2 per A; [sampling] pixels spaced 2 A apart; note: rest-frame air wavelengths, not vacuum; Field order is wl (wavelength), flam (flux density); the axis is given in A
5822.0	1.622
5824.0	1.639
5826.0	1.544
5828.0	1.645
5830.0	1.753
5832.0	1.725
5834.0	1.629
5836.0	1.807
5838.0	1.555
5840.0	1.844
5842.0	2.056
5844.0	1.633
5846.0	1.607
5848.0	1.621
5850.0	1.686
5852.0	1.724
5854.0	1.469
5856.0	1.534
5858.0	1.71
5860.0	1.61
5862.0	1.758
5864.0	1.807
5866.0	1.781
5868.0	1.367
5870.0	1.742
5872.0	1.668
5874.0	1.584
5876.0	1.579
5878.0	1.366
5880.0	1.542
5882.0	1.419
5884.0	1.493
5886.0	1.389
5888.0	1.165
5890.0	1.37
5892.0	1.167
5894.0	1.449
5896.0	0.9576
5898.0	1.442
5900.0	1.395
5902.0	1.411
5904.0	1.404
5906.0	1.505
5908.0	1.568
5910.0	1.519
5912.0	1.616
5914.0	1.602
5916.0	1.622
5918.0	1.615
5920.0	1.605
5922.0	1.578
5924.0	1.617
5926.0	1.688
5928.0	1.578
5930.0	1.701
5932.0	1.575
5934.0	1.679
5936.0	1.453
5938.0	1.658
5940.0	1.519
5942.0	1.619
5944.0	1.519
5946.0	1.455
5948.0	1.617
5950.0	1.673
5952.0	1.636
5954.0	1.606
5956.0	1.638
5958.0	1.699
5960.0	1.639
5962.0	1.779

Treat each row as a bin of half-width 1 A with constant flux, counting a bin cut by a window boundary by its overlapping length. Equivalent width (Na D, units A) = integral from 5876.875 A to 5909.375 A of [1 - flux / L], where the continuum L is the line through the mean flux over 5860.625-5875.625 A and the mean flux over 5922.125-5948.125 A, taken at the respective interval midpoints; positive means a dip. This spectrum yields 5.11 A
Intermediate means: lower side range 1.67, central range 1.38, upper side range 1.59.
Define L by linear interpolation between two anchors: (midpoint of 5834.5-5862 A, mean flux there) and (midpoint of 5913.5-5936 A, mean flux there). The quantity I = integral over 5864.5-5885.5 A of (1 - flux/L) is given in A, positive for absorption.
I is 1.3 A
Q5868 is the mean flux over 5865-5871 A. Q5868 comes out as 1.63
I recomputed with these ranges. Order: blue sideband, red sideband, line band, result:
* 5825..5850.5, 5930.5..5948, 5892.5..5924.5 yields 2.4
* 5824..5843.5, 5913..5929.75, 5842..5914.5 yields 6.3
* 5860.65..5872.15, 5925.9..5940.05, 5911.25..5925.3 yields 0.1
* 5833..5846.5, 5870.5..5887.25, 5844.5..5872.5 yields -0.4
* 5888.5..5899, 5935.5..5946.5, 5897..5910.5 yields -1.3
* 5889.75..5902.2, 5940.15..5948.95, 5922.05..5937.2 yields -1.4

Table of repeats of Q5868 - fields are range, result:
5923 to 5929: 1.63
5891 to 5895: 1.31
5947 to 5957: 1.63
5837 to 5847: 1.74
